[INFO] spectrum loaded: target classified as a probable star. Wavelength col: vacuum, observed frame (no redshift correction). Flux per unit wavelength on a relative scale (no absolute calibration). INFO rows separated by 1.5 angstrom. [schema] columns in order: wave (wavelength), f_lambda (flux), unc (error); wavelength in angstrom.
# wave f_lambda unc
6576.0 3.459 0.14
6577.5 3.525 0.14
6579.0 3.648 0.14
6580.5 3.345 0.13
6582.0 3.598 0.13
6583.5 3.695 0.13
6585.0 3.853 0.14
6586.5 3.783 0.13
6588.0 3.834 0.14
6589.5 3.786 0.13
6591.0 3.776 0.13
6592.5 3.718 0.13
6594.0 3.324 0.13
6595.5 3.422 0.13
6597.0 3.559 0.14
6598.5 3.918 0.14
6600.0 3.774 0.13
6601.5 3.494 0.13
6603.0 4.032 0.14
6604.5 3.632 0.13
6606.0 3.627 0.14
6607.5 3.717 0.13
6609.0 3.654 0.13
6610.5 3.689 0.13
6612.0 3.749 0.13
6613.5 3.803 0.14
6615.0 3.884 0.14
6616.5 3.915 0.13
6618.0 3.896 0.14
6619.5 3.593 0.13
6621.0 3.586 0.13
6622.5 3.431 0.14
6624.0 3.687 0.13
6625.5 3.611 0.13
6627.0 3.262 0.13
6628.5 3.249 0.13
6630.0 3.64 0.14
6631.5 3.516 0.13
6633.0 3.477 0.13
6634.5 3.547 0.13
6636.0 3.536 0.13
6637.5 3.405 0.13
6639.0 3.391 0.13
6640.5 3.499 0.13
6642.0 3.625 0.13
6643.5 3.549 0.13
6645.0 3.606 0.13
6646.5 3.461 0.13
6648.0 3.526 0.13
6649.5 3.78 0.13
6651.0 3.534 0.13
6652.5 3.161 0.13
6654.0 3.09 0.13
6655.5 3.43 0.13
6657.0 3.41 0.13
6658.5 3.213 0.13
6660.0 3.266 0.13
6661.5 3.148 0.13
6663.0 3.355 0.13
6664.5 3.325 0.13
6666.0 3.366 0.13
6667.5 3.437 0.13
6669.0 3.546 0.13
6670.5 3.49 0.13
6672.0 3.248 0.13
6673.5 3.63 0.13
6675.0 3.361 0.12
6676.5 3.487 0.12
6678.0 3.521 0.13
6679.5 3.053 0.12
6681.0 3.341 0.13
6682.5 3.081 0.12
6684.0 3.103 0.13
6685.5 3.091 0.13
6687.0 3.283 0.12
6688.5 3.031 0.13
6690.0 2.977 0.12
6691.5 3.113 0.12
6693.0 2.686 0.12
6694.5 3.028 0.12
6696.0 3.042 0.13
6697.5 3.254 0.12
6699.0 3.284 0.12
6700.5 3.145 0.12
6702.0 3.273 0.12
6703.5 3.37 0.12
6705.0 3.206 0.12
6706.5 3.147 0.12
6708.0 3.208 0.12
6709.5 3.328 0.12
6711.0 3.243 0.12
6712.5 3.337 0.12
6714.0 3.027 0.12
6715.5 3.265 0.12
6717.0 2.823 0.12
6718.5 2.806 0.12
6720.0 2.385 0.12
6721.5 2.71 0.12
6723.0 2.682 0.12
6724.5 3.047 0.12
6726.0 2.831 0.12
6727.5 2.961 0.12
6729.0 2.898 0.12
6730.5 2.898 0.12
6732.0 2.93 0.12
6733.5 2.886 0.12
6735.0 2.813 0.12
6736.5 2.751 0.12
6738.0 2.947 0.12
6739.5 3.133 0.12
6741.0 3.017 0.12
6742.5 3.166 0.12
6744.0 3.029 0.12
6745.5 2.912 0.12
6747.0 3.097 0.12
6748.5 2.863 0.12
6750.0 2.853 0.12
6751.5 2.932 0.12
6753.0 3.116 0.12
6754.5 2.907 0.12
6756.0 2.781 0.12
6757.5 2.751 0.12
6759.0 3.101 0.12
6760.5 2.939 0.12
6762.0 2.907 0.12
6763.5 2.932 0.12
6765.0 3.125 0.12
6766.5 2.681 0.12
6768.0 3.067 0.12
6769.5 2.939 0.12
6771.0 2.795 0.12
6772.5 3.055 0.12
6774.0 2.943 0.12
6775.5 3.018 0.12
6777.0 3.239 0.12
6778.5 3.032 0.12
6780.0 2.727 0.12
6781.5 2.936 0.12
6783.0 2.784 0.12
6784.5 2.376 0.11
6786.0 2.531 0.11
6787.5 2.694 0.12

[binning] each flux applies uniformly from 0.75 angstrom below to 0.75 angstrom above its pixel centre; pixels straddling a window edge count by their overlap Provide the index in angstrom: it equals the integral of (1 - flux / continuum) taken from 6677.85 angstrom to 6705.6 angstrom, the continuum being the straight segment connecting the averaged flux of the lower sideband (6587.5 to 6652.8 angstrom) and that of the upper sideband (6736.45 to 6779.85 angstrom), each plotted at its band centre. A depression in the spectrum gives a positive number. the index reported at 1.1 angstrom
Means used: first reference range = 3.61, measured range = 3.14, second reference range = 2.97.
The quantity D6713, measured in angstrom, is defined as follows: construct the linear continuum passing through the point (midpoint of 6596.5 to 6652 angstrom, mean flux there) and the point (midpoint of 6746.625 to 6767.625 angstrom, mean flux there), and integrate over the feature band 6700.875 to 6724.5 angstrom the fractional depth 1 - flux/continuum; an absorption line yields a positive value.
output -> 0.8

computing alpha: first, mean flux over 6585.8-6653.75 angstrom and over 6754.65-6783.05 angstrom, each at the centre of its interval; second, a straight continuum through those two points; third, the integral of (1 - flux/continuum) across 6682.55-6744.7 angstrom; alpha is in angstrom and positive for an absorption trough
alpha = 3.1 angstrom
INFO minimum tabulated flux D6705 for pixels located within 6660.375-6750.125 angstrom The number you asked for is 2.385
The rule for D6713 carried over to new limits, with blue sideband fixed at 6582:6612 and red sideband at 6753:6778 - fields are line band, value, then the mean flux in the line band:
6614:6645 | -0.1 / 3.57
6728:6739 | 0.8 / 2.88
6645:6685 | 0.4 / 3.36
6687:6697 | 0.8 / 3.01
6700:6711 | -0.1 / 3.24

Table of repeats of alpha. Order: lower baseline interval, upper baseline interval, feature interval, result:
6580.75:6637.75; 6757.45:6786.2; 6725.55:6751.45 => 1.0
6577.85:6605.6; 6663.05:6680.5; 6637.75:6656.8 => 0.1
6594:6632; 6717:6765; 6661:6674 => -0.2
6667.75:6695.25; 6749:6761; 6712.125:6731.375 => 1.1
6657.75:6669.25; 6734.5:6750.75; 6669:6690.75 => -0.2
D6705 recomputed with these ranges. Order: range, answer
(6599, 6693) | 2.686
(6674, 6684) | 3.053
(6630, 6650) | 3.391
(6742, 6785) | 2.376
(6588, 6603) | 3.324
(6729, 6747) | 2.751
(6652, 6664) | 3.09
